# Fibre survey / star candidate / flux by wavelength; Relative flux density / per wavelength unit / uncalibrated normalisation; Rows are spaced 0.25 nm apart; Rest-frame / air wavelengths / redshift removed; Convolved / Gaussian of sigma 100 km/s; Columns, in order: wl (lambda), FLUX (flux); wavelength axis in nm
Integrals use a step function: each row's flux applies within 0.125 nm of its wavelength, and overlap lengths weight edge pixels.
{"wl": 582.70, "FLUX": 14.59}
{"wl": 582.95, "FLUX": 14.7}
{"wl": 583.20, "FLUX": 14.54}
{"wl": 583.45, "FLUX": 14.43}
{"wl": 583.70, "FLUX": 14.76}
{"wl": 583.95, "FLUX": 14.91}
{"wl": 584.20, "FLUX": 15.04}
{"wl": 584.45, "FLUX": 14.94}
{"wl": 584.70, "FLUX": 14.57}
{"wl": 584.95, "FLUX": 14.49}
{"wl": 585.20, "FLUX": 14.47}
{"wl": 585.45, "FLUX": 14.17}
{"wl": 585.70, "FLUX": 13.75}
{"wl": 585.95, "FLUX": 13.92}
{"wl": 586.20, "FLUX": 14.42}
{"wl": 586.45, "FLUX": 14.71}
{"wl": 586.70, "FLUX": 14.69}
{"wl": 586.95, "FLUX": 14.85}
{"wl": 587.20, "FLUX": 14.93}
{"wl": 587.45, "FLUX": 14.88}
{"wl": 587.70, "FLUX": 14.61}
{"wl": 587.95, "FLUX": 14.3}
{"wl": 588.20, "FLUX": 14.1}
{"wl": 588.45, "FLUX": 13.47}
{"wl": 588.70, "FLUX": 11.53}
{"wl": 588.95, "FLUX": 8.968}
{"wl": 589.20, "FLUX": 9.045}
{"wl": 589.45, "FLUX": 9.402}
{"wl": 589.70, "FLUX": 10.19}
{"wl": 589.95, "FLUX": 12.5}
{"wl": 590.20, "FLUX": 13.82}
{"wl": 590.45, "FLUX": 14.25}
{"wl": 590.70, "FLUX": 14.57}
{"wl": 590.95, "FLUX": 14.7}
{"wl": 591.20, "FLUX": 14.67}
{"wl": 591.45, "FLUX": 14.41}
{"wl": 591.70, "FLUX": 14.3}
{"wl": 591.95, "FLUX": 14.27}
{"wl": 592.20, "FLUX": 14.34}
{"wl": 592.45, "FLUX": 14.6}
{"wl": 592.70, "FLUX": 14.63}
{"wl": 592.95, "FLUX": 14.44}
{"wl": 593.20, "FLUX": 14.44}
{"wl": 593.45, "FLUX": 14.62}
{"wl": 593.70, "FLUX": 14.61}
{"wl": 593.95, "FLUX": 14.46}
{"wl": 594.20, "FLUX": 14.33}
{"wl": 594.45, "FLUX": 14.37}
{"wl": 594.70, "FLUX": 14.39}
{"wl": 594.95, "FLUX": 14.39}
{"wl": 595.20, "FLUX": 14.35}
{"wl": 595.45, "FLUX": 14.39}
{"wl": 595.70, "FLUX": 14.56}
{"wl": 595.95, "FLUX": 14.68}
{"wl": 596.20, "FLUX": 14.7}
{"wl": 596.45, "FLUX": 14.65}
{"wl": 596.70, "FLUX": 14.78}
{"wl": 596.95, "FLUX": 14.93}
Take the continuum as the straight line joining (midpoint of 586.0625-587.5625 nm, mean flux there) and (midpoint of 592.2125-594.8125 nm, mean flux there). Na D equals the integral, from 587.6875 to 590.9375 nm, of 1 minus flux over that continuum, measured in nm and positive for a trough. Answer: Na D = 0.50 nm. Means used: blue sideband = 14.7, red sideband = 14.5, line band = 12.4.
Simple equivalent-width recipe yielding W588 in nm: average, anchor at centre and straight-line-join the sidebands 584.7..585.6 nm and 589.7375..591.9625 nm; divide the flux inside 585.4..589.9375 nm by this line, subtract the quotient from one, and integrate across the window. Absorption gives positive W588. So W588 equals 0.368 nm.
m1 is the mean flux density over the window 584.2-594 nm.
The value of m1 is 13.8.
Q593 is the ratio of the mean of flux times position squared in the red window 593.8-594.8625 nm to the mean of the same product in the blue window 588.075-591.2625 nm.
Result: 1.18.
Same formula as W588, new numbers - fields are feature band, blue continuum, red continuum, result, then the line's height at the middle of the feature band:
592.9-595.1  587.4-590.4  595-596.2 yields -0.08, 14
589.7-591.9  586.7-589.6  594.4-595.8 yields -0.08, 13.4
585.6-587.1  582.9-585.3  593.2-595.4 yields 0.02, 14.6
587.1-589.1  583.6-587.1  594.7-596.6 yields 0.17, 14.5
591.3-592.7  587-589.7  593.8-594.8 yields -0.08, 13.7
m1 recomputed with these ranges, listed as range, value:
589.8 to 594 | 14.3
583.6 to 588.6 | 14.5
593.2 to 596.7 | 14.5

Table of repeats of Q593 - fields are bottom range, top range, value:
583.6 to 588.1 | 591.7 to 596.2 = 1.02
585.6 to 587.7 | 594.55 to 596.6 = 1.03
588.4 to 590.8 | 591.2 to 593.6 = 1.25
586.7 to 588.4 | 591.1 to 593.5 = 1.01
